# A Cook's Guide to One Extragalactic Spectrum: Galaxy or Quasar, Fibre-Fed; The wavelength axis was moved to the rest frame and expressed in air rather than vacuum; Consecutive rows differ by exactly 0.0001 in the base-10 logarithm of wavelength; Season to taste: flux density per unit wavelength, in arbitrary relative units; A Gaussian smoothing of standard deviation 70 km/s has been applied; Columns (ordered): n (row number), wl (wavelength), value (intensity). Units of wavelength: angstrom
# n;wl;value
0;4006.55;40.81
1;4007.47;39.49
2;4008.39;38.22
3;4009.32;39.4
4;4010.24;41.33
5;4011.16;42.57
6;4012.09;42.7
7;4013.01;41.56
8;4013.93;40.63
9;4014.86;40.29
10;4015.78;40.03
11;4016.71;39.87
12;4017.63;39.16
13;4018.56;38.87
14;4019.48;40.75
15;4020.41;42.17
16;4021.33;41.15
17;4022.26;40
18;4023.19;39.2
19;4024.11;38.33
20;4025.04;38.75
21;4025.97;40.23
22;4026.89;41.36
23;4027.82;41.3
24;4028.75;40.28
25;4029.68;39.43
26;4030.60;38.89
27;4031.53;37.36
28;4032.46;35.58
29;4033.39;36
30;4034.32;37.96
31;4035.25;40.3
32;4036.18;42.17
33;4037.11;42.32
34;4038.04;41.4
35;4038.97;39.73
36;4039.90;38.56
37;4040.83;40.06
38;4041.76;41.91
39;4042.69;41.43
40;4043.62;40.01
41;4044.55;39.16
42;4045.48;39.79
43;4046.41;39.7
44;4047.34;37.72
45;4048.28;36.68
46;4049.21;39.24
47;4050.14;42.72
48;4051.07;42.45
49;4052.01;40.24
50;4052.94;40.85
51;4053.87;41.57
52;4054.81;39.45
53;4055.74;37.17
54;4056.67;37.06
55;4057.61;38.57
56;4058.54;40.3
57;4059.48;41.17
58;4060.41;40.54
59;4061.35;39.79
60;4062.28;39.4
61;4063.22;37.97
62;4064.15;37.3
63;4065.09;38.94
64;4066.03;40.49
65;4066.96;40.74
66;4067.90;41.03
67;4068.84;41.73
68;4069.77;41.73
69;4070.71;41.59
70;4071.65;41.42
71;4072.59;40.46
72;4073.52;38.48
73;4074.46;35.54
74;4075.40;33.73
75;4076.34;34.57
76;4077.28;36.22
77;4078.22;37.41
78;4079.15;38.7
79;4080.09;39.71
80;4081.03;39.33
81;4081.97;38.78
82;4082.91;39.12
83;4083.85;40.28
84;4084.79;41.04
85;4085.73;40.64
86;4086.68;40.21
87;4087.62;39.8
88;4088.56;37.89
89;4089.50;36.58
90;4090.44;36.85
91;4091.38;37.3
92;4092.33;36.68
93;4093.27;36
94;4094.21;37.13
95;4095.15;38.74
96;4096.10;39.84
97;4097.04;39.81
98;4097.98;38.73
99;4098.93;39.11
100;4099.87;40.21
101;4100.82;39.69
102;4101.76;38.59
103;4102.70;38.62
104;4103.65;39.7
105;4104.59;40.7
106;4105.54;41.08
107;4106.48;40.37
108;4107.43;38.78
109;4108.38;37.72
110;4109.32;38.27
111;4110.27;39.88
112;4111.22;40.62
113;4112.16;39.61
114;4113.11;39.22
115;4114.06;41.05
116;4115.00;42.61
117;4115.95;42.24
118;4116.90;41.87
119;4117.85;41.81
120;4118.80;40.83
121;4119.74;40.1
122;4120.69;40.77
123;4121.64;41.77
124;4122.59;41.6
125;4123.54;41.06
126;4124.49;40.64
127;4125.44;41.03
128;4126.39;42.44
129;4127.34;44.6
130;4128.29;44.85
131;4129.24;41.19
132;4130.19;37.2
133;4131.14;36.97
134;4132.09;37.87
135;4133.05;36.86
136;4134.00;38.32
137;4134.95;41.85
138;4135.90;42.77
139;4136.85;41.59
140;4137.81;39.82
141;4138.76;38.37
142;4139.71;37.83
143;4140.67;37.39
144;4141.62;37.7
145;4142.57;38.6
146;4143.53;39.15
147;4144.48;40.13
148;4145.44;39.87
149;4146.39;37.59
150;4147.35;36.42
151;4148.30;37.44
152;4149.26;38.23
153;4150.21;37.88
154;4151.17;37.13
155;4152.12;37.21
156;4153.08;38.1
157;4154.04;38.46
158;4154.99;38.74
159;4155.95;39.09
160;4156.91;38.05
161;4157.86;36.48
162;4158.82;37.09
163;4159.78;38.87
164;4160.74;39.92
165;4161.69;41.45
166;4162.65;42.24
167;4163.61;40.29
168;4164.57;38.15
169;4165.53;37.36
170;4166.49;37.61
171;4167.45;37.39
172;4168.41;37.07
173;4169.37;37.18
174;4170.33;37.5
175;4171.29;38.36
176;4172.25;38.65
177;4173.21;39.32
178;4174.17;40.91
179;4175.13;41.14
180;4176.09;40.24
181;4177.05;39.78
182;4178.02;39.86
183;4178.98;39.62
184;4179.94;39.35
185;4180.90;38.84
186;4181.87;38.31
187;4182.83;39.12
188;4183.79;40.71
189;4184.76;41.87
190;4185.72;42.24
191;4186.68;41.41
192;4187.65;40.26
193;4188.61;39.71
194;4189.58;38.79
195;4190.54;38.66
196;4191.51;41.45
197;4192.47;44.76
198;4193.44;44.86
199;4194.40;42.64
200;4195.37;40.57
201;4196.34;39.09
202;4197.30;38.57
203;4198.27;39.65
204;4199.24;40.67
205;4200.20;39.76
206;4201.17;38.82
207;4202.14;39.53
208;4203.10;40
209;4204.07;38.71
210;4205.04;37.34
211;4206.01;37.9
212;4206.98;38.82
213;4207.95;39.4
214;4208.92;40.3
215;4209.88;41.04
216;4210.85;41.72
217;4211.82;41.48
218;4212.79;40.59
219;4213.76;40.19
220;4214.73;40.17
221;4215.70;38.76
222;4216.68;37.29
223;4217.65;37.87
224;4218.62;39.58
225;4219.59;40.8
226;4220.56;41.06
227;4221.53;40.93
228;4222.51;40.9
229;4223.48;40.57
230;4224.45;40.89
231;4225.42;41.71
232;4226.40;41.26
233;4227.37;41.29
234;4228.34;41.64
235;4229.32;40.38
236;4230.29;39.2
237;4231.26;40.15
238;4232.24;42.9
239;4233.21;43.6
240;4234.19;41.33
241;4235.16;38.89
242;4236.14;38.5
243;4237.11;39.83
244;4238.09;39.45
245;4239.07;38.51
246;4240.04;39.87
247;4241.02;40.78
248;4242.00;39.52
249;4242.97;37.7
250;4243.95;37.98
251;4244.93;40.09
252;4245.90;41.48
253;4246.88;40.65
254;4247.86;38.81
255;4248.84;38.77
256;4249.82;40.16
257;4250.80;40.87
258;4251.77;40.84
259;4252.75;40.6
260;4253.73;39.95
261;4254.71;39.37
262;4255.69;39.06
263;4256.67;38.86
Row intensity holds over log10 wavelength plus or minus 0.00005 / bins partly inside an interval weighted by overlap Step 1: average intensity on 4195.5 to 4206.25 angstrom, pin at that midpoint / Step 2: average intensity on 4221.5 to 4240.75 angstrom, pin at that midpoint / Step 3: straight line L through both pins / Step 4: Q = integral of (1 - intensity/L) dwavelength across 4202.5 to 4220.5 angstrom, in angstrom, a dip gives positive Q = 0.0 angstrom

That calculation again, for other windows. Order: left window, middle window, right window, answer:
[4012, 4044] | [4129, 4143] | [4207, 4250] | 0.4 angstrom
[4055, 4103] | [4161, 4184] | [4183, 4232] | 0.4 angstrom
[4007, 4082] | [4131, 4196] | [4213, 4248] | 1.1 angstrom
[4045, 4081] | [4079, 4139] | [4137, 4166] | -1.4 angstrom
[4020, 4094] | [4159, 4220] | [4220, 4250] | 0.5 angstrom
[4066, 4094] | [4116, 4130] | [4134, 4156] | -1.1 angstrom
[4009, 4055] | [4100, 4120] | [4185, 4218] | 0.0 angstrom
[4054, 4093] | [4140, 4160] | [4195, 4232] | 0.7 angstrom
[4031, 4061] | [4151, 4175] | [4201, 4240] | 0.8 angstrom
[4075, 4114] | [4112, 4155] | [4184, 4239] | -0.5 angstrom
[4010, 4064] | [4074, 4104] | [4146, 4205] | 1.0 angstrom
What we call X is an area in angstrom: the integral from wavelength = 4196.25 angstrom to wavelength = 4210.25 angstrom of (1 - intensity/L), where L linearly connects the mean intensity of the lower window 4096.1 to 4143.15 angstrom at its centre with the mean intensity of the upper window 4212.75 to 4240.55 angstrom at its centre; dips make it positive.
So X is 0.3 angstrom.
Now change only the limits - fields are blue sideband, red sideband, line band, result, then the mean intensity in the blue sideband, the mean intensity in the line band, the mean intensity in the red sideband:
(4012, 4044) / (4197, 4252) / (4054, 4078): 0.6 angstrom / 40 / 39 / 40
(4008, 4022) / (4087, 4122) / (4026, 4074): 0.4 angstrom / 40.6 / 39.8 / 39.5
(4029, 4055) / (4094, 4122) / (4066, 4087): 0.3 angstrom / 39.7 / 39.2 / 40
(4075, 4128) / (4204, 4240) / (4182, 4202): -0.3 angstrom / 39.5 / 40.6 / 40.1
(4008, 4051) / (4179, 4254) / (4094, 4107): 0.2 angstrom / 39.9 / 39.5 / 40.2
